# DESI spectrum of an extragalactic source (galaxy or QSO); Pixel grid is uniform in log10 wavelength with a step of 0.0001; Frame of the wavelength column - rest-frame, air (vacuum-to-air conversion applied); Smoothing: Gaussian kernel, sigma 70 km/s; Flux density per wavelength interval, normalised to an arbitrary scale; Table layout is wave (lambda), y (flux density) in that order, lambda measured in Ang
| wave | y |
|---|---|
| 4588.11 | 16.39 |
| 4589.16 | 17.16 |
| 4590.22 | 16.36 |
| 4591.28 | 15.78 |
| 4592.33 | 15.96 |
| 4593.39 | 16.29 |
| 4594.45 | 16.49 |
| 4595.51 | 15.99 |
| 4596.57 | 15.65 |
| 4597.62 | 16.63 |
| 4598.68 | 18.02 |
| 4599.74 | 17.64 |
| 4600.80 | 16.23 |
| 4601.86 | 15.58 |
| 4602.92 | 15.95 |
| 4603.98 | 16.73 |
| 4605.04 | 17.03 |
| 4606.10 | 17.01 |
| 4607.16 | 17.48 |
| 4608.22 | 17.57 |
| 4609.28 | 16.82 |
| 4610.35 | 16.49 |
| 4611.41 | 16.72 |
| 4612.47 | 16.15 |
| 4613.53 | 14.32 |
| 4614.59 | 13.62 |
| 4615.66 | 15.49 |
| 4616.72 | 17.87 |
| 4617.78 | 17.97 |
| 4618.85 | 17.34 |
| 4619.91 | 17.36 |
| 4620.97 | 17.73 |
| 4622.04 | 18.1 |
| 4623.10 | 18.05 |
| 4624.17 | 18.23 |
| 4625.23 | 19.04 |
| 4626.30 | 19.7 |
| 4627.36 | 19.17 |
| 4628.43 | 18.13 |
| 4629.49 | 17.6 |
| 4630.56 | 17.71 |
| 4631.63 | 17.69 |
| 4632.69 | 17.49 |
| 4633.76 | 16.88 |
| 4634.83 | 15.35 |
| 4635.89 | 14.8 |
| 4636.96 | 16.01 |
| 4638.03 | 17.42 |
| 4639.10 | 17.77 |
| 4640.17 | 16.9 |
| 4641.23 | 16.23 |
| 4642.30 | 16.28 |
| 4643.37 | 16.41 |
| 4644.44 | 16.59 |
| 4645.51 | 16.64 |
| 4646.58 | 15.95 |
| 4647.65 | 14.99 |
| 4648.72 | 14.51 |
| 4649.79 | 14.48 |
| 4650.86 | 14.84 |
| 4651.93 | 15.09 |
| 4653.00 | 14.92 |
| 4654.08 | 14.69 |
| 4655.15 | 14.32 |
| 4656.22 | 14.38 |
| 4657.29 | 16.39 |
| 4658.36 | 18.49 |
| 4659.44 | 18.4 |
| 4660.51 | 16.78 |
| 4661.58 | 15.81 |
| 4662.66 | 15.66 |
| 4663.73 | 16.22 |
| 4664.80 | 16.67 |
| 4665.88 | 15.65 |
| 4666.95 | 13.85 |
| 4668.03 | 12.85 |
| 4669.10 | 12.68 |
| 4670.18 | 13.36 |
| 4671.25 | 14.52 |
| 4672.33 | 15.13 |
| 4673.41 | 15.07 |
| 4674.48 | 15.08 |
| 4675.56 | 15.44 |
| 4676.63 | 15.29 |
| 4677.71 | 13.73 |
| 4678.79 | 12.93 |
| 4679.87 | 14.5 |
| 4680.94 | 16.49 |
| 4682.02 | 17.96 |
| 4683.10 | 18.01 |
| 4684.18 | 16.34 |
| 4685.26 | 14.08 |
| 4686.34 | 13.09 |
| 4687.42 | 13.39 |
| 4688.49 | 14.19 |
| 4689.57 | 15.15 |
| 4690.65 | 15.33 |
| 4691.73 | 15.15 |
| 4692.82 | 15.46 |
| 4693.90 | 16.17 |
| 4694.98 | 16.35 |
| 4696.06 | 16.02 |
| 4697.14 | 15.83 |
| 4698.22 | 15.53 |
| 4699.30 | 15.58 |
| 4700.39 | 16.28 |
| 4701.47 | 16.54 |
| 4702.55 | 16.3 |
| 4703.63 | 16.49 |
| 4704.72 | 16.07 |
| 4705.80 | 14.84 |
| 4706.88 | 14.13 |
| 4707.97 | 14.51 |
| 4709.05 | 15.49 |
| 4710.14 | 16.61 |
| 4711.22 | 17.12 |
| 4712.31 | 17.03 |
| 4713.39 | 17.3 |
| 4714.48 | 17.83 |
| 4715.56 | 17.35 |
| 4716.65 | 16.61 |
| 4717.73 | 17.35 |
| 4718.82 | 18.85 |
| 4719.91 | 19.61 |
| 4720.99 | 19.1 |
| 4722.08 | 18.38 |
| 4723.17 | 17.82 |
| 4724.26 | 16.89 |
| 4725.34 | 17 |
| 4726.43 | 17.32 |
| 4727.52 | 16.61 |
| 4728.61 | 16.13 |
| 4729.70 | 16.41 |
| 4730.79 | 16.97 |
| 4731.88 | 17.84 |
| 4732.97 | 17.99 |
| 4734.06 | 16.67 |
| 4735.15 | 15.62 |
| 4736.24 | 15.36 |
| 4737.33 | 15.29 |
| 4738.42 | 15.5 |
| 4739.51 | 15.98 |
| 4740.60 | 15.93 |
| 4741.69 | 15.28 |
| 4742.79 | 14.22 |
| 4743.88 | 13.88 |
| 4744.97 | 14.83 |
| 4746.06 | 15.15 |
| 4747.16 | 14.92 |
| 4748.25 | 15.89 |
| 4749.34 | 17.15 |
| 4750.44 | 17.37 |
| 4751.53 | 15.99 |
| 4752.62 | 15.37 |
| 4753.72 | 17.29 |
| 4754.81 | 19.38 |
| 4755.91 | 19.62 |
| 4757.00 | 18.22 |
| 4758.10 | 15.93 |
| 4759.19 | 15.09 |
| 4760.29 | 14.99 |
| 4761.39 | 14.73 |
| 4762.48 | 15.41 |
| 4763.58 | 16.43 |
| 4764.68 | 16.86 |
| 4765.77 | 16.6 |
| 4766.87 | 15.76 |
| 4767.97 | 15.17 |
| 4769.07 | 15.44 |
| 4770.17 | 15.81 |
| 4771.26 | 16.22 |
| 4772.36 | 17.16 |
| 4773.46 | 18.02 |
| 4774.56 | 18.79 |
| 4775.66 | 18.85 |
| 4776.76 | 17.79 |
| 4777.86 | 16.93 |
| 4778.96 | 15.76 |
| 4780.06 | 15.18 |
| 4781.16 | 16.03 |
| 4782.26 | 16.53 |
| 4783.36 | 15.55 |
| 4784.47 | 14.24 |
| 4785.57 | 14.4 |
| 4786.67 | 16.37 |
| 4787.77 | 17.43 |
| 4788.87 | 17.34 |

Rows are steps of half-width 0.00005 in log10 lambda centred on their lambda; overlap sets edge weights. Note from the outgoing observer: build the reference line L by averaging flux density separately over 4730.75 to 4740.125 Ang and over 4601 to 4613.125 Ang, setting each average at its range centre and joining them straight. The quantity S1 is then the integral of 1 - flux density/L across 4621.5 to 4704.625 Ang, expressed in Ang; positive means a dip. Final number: 2.9 Ang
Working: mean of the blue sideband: 16.6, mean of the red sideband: 16.3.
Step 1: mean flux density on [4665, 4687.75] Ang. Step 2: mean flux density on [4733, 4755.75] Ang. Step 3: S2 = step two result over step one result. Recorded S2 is 1.08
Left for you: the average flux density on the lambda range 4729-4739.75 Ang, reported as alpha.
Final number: 16.4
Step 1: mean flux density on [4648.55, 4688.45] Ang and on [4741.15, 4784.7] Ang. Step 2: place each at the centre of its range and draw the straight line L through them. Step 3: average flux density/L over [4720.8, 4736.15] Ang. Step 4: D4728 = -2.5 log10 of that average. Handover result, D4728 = -0.081 mag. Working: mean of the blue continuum 15.2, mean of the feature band 17.1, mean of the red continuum 16.3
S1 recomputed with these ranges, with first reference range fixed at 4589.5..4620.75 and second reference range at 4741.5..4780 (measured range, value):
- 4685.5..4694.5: 0.9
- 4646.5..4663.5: 0.9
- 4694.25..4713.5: 0.5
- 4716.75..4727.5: -1.0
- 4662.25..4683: 1.9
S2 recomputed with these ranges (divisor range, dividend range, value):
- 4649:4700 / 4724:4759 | 1.07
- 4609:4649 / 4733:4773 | 0.95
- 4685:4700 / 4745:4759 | 1.11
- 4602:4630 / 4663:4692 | 0.87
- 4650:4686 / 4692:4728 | 1.09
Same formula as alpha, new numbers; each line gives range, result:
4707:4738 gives 17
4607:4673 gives 16.3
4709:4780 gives 16.6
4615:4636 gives 17.6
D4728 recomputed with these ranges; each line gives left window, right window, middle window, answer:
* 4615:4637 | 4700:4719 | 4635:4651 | 0.08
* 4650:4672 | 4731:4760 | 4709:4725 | -0.11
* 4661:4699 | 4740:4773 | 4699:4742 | -0.07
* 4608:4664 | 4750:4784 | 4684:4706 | 0.08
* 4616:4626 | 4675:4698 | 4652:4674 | 0.07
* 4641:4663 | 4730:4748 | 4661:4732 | -0.01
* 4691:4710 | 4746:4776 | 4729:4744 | 0.02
